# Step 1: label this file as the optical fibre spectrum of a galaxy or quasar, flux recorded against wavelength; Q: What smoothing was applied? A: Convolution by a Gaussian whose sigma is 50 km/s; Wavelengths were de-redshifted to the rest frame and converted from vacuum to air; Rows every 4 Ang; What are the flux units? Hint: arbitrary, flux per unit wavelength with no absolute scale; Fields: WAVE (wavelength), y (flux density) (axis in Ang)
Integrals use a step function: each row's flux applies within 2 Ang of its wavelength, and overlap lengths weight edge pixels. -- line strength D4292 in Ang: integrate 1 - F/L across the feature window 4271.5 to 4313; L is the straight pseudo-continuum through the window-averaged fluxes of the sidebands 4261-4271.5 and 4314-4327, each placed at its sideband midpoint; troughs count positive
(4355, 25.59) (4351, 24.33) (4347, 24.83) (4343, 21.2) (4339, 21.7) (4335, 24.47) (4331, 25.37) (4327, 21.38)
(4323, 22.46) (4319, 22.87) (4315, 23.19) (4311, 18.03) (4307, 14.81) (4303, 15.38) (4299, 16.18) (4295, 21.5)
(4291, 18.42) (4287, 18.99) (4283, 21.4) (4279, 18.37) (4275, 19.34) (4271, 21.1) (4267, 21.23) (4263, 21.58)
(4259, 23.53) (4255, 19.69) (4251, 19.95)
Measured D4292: 6.8 Ang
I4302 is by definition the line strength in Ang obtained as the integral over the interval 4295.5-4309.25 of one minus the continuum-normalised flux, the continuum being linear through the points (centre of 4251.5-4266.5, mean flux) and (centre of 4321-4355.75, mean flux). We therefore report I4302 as 3.87 Ang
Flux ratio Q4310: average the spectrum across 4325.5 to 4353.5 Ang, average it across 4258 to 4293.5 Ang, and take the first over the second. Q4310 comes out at 1.15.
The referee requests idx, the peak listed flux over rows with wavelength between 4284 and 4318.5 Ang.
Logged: 23.19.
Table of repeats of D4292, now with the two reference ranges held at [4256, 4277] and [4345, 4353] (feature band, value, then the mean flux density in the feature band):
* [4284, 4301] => 2.57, 18.9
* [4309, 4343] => 1.88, 22.4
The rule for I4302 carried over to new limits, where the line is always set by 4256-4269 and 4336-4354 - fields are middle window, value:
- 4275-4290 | 1.87 Ang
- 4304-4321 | 2.44 Ang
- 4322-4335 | -0.20 Ang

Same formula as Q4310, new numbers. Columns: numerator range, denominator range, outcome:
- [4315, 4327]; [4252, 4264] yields 1.05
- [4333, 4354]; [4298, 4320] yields 1.28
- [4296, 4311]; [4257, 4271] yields 0.74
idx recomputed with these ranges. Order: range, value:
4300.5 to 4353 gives 25.37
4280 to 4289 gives 21.4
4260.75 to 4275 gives 21.58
